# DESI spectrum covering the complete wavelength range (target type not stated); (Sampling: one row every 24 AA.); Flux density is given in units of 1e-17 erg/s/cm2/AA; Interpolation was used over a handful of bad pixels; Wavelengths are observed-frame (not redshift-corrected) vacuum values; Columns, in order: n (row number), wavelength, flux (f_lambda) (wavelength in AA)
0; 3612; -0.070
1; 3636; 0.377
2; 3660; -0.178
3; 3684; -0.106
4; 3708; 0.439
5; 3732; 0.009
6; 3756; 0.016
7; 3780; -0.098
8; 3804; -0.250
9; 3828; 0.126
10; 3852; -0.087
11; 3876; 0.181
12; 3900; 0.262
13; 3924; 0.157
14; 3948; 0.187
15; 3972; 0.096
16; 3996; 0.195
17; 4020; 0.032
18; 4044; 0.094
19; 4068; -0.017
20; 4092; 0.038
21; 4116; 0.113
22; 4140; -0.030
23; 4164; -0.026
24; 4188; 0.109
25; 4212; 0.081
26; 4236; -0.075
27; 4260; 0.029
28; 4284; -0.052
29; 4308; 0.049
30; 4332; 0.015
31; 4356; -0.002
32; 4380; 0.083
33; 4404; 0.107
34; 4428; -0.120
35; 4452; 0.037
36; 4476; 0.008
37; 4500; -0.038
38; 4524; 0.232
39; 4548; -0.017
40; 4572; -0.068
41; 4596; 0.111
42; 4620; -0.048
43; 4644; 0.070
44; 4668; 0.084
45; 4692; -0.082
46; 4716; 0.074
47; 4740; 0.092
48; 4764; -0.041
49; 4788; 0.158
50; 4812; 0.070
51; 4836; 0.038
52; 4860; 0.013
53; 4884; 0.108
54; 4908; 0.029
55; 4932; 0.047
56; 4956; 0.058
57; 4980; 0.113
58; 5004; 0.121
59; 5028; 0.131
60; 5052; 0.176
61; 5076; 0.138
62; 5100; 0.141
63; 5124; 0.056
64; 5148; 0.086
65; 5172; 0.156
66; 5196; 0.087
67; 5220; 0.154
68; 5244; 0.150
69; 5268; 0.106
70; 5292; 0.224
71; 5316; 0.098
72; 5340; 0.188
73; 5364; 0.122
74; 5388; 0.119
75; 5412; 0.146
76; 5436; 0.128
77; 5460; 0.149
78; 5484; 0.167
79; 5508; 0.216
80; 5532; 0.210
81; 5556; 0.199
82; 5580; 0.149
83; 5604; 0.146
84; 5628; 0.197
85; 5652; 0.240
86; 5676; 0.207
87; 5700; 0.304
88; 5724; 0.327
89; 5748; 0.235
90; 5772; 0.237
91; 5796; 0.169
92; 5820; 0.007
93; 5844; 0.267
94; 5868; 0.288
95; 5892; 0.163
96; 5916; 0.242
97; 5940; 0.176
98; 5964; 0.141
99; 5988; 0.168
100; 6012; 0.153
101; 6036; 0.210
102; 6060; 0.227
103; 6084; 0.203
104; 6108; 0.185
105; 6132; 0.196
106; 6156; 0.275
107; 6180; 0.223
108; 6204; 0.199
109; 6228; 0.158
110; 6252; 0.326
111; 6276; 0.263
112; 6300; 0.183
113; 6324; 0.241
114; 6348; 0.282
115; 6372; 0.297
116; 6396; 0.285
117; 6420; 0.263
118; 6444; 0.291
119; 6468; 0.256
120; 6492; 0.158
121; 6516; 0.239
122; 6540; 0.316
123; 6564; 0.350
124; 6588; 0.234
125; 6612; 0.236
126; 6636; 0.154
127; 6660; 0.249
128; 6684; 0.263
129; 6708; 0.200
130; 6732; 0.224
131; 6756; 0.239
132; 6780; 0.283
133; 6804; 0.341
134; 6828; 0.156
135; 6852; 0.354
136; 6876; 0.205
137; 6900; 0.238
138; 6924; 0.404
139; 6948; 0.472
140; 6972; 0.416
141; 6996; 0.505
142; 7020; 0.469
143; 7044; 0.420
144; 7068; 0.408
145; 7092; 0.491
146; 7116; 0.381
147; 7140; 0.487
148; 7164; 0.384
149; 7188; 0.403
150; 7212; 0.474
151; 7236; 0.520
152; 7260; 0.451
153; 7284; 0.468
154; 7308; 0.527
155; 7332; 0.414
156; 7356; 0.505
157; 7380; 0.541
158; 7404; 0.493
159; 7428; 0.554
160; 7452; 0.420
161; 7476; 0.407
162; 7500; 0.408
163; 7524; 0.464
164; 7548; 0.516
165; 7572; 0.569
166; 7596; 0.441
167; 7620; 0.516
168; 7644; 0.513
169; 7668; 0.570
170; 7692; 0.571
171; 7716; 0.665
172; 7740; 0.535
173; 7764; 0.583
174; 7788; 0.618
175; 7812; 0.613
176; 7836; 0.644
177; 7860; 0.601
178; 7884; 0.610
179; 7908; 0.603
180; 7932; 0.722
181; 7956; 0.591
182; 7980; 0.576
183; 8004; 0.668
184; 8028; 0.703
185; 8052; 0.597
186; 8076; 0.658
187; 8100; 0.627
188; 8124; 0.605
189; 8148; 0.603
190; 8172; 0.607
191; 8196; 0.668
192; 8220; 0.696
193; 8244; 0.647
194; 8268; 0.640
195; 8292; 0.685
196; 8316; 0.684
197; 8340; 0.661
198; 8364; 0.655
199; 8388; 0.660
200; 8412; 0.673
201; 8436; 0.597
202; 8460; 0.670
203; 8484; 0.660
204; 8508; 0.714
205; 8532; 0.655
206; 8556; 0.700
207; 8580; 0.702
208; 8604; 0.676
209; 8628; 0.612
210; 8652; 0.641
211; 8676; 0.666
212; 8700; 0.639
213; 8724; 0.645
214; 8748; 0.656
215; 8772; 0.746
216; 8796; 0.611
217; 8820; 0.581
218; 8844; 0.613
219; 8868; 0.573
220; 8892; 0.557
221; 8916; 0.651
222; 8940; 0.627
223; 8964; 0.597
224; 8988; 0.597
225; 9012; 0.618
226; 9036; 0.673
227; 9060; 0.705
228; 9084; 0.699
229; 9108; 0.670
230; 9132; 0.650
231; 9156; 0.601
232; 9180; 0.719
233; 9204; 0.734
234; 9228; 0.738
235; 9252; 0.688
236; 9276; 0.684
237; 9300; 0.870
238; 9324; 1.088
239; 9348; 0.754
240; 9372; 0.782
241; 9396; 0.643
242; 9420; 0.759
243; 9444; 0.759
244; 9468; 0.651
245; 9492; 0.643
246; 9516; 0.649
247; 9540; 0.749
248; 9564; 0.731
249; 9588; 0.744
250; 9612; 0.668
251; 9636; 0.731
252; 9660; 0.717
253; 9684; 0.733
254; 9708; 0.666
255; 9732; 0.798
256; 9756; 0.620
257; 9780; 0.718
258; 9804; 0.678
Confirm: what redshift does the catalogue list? 0.73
